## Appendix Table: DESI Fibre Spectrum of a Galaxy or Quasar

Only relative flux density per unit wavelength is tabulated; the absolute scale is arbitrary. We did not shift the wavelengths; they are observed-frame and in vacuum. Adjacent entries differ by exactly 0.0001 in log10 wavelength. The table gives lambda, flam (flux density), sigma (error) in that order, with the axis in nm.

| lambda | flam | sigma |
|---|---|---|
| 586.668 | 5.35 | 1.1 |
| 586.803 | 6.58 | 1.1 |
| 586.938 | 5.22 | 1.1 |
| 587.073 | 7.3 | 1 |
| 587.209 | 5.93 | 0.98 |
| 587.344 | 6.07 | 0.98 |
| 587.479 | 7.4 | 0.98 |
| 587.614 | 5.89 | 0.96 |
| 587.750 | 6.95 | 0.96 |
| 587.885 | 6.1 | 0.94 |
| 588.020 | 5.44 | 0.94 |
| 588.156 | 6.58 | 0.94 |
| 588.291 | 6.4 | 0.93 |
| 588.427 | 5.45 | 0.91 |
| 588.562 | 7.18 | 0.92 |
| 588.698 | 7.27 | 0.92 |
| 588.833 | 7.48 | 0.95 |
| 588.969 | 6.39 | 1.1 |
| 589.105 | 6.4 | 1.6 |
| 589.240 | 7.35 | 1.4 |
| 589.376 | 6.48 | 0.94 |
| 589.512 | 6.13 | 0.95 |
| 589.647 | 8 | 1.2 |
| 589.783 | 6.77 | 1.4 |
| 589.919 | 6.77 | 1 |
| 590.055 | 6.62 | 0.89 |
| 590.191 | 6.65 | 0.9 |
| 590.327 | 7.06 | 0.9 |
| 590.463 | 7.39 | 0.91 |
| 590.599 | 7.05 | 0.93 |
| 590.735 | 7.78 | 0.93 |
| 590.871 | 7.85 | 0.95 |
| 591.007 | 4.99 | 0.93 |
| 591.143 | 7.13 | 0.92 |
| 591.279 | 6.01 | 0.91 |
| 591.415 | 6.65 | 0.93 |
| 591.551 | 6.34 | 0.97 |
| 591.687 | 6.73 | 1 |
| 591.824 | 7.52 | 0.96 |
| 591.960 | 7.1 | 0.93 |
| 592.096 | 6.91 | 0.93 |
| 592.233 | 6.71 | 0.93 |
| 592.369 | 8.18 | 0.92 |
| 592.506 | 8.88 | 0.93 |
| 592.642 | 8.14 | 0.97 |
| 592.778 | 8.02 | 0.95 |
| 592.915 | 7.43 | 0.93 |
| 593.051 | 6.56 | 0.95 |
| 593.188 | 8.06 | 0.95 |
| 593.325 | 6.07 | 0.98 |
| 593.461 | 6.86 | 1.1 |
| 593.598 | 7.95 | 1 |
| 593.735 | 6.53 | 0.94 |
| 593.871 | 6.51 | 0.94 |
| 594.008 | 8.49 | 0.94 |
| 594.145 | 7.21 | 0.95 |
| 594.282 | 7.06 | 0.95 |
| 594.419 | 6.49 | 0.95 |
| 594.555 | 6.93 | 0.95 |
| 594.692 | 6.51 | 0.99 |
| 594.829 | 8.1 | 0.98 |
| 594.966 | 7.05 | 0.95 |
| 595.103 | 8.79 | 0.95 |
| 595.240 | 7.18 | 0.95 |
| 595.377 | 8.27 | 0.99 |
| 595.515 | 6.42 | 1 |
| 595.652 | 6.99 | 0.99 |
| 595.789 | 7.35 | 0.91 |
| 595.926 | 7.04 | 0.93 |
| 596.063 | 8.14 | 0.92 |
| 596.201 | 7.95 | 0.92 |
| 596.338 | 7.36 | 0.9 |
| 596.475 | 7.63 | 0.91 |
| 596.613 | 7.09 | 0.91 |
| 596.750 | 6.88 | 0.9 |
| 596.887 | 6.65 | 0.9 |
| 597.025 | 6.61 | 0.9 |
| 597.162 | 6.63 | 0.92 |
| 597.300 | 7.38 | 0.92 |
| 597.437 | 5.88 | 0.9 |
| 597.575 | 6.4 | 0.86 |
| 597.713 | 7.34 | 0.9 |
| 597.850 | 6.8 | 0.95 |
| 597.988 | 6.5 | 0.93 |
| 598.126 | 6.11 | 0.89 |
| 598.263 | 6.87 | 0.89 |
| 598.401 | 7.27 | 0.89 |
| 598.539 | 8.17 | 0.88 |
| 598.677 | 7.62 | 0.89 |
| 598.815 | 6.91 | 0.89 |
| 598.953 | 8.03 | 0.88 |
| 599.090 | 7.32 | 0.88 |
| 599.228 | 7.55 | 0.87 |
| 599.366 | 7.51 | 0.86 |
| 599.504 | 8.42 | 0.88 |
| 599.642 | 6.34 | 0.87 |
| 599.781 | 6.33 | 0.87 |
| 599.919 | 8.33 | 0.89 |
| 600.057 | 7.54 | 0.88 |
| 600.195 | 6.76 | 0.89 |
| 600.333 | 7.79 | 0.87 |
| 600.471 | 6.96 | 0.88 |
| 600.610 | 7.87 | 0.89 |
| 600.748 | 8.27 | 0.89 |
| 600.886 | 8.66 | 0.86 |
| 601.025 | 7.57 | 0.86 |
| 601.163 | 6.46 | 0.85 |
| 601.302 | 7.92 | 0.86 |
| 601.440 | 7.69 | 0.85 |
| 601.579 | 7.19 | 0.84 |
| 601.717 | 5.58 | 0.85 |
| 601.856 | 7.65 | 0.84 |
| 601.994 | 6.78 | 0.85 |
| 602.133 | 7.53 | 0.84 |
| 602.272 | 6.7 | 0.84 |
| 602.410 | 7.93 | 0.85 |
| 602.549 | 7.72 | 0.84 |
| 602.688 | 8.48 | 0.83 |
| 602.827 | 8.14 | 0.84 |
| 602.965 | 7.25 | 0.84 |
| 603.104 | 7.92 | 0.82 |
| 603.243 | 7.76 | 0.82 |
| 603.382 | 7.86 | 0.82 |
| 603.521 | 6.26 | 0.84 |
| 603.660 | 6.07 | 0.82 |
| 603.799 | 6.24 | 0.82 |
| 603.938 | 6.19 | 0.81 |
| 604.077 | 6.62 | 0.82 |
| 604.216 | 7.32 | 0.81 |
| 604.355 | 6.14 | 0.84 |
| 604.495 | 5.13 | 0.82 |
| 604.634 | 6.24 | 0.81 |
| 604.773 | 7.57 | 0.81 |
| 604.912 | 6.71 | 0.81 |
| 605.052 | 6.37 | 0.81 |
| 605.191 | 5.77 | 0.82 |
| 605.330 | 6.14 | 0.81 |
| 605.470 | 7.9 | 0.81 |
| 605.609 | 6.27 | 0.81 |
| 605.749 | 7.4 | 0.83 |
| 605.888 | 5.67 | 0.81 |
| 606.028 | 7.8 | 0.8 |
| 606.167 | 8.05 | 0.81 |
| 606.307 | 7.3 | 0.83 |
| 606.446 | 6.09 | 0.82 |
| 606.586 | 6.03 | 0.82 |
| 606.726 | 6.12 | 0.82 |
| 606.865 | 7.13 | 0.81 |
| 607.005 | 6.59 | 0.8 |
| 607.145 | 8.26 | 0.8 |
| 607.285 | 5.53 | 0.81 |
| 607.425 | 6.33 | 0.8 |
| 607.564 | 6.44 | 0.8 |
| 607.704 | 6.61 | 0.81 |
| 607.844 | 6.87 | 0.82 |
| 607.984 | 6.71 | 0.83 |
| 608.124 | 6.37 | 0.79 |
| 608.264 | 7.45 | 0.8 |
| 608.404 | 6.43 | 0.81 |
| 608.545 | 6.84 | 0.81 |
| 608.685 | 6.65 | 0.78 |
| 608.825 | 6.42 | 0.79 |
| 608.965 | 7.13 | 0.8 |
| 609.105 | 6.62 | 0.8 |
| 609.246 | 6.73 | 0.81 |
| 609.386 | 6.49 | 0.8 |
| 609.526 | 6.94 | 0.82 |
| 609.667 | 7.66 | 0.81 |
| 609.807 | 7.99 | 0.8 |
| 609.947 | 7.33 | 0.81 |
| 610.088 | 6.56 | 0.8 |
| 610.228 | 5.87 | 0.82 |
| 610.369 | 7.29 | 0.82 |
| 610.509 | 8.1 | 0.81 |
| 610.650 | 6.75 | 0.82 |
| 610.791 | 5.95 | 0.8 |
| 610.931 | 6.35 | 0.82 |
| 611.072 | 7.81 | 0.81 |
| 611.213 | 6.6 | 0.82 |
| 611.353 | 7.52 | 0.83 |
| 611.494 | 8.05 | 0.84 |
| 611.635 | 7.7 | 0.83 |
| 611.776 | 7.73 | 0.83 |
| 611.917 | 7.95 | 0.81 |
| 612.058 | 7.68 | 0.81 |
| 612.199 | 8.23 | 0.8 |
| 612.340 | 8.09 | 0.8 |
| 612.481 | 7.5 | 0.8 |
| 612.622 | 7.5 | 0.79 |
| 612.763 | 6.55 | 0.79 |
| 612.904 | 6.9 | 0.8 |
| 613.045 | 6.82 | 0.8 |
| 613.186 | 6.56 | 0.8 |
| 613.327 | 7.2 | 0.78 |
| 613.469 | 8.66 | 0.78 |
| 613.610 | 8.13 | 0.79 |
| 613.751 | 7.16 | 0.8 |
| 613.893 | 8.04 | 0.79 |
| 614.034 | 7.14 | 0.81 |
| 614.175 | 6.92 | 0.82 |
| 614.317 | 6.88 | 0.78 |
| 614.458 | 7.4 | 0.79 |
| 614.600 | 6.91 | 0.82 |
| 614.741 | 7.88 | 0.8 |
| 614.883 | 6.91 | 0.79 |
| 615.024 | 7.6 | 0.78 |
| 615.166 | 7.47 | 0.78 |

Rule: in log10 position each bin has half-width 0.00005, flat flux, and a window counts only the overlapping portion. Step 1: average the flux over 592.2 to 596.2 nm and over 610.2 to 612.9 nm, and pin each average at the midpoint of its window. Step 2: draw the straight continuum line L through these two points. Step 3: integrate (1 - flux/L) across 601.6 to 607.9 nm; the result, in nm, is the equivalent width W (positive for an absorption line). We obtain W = 0.431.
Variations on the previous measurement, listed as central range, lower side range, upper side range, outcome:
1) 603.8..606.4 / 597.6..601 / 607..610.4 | 0.13 nm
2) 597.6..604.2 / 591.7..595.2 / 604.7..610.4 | -0.22 nm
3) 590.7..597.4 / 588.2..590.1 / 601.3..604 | -0.26 nm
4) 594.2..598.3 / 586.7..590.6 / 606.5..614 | -0.19 nm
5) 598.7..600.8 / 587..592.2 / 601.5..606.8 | -0.19 nm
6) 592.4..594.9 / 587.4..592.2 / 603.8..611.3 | -0.22 nm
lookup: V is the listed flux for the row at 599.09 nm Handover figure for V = 7.32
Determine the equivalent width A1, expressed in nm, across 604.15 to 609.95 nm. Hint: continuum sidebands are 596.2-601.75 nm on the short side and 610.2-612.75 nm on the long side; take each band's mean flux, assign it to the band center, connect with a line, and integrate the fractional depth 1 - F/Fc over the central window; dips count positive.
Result 0.46 nm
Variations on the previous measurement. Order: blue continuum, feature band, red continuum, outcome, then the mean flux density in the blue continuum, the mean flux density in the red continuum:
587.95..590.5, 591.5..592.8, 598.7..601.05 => -0.094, 6.72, 7.54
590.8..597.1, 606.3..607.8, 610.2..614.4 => 0.152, 7.2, 7.34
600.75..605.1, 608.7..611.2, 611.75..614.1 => 0.158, 7.11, 7.52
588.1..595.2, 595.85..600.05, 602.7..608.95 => -0.148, 7.06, 6.77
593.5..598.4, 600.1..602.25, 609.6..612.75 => -0.050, 7.12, 7.36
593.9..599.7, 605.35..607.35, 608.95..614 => 0.112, 7.22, 7.28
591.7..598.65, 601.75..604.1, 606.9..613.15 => -0.034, 7.22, 7.04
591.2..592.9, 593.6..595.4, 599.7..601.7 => 0.003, 7.27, 7.47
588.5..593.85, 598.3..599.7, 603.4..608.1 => -0.142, 7.06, 6.61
